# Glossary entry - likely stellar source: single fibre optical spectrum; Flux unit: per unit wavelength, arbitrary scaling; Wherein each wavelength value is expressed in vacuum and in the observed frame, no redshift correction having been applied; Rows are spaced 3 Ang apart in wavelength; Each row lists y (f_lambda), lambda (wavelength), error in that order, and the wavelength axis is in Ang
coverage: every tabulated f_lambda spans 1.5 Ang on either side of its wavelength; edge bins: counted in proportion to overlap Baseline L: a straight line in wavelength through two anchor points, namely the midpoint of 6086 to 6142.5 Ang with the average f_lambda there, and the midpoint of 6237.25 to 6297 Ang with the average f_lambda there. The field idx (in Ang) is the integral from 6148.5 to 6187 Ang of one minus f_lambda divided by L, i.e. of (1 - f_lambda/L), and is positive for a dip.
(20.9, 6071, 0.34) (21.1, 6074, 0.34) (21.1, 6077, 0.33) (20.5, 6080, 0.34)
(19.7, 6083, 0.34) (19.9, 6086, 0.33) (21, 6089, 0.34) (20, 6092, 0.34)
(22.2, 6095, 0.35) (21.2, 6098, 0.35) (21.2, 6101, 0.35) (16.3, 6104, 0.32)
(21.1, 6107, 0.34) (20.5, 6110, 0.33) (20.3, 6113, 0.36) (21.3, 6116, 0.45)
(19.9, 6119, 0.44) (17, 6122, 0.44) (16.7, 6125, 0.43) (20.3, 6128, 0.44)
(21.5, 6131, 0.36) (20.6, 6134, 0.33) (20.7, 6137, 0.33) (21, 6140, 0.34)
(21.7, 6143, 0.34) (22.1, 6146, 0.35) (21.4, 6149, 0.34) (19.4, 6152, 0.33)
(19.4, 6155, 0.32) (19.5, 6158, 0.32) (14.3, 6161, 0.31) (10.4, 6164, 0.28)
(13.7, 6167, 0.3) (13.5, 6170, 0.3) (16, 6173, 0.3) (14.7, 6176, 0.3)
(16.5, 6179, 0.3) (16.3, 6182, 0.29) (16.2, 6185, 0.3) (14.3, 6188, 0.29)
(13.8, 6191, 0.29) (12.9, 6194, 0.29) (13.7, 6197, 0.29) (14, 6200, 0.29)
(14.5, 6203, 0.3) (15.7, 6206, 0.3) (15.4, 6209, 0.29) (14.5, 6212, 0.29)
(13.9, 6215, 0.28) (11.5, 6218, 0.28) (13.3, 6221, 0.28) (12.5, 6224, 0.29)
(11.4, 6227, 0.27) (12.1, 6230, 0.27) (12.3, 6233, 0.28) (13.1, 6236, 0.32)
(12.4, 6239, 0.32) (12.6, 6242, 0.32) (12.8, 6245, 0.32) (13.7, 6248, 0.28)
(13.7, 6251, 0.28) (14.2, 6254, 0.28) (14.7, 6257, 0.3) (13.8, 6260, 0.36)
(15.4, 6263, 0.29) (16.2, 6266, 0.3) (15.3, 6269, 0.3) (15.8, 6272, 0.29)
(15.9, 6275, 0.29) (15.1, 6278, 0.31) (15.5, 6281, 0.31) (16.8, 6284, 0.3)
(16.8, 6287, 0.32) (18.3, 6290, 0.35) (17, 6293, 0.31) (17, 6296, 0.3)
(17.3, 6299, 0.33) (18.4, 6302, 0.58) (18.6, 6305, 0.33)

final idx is 4.9 Ang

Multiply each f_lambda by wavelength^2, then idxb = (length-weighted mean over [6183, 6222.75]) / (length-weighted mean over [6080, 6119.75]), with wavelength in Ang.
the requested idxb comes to 0.7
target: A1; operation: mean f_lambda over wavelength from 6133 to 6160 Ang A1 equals 20.5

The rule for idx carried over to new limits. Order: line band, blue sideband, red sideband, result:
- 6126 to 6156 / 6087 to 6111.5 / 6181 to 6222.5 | -4.8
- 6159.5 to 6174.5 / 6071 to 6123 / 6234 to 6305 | 3.9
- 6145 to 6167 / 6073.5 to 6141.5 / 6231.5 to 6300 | 1.1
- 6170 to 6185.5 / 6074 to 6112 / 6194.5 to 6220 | 0.0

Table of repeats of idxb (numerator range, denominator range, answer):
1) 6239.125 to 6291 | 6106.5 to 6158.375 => 0.77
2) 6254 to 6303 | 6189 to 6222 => 1.18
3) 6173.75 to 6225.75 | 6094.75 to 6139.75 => 0.74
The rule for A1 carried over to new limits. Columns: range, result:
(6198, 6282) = 14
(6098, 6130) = 19.6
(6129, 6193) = 17.5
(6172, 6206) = 14.8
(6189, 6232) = 13.5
